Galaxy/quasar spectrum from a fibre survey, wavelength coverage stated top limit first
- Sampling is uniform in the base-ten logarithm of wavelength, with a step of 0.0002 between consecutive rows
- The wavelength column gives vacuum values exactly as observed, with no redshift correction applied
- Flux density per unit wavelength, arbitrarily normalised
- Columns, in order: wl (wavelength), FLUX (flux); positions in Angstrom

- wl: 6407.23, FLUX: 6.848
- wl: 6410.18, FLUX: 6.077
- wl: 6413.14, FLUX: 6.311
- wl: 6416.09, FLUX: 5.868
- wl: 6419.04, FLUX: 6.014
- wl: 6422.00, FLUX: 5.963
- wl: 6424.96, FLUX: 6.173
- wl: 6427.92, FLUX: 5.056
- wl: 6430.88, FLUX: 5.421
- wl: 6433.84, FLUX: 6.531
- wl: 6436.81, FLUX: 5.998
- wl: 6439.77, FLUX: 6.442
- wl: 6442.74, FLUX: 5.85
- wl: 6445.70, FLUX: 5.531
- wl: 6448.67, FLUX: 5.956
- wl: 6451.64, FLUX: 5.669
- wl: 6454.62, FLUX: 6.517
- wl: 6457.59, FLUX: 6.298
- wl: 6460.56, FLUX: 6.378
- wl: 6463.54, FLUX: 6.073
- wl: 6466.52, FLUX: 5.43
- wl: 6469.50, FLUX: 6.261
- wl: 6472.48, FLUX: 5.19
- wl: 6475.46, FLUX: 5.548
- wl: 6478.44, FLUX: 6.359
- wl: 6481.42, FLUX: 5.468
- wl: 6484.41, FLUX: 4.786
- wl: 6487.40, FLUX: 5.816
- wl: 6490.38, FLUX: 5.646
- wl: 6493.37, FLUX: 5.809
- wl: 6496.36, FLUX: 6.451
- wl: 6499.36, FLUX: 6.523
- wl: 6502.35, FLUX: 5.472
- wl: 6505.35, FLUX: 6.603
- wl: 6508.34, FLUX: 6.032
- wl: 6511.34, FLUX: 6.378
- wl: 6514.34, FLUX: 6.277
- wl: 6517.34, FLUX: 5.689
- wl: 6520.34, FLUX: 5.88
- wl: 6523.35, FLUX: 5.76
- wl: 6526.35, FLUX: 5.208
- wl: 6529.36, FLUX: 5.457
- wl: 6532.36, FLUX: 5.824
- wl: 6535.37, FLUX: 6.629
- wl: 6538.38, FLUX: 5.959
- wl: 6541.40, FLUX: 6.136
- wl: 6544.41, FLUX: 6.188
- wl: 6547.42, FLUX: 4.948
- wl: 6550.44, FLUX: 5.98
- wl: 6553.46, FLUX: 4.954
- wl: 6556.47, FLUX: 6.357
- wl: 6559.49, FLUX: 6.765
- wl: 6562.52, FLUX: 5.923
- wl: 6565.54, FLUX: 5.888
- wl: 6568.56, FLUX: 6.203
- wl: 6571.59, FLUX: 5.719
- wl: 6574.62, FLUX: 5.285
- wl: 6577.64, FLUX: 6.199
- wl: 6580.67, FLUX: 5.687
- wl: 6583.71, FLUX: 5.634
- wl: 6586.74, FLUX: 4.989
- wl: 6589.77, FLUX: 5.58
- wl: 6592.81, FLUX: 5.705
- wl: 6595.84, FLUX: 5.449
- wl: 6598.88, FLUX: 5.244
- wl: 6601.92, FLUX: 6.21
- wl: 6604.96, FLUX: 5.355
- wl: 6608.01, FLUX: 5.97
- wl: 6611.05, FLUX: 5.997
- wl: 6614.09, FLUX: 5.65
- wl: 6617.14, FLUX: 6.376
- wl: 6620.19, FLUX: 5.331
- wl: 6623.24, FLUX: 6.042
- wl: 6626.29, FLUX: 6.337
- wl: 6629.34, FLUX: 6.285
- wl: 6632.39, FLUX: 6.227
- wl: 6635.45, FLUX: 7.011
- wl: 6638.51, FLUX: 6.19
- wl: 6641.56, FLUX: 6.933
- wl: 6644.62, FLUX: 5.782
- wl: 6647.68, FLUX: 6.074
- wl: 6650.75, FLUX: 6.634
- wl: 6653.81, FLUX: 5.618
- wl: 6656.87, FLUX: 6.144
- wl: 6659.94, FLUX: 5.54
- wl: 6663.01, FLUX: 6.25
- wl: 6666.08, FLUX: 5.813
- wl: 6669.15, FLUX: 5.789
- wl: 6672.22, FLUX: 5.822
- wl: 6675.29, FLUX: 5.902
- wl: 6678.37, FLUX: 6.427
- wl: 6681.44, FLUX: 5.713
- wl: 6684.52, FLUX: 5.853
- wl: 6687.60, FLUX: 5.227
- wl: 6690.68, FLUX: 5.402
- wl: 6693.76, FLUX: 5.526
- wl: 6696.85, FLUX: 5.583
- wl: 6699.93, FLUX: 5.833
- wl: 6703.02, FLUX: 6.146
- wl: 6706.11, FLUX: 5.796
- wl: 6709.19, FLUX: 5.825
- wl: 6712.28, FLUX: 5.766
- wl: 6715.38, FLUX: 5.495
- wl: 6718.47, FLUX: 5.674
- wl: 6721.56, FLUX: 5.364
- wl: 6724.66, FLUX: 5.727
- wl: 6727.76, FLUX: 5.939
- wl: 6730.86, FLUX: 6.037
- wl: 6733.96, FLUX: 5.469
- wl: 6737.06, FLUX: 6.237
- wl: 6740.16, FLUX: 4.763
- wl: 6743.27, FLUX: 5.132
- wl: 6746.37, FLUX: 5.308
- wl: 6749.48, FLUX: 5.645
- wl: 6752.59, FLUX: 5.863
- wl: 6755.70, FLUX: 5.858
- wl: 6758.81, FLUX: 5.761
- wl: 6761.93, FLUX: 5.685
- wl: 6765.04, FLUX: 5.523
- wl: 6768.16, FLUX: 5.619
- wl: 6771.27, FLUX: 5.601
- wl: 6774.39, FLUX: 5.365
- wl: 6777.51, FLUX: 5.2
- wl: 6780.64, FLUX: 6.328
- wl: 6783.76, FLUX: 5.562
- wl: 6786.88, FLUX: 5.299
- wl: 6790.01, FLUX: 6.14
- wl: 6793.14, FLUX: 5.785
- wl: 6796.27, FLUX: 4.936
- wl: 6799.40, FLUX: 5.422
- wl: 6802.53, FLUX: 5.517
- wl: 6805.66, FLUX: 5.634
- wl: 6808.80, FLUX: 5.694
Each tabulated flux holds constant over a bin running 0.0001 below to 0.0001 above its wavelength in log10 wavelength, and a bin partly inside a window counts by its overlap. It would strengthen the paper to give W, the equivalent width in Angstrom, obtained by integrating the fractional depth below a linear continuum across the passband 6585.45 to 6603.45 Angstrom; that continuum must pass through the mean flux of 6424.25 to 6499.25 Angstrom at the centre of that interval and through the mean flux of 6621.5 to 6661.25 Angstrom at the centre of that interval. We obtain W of 1.7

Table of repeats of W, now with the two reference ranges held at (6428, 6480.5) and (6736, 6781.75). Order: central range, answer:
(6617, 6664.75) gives -3.7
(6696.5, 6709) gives -0.5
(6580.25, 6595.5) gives 0.7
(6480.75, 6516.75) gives -0.4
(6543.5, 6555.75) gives 0.6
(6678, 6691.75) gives 0.0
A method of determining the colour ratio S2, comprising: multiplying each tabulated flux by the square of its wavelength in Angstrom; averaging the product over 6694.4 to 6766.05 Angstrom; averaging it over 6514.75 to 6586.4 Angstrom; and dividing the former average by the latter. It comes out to 1.03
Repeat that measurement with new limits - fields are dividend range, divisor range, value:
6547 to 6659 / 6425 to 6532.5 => 1.05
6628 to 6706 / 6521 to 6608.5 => 1.07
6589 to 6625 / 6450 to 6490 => 1.03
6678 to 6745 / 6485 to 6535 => 1.02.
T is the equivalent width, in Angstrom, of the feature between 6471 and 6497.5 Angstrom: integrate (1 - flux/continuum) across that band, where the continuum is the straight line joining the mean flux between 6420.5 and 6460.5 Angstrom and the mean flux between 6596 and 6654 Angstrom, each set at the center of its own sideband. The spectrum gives 1.4 Angstrom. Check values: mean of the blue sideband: 5.97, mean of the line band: 5.67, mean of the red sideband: 6.06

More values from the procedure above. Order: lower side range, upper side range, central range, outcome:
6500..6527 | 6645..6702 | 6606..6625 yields 0.0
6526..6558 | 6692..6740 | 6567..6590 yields 0.5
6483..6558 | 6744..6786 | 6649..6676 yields -1.0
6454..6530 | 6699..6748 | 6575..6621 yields 0.8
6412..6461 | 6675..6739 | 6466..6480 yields 0.4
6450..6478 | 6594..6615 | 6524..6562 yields -0.4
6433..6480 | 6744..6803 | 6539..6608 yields 1.1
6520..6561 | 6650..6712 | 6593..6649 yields -1.7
